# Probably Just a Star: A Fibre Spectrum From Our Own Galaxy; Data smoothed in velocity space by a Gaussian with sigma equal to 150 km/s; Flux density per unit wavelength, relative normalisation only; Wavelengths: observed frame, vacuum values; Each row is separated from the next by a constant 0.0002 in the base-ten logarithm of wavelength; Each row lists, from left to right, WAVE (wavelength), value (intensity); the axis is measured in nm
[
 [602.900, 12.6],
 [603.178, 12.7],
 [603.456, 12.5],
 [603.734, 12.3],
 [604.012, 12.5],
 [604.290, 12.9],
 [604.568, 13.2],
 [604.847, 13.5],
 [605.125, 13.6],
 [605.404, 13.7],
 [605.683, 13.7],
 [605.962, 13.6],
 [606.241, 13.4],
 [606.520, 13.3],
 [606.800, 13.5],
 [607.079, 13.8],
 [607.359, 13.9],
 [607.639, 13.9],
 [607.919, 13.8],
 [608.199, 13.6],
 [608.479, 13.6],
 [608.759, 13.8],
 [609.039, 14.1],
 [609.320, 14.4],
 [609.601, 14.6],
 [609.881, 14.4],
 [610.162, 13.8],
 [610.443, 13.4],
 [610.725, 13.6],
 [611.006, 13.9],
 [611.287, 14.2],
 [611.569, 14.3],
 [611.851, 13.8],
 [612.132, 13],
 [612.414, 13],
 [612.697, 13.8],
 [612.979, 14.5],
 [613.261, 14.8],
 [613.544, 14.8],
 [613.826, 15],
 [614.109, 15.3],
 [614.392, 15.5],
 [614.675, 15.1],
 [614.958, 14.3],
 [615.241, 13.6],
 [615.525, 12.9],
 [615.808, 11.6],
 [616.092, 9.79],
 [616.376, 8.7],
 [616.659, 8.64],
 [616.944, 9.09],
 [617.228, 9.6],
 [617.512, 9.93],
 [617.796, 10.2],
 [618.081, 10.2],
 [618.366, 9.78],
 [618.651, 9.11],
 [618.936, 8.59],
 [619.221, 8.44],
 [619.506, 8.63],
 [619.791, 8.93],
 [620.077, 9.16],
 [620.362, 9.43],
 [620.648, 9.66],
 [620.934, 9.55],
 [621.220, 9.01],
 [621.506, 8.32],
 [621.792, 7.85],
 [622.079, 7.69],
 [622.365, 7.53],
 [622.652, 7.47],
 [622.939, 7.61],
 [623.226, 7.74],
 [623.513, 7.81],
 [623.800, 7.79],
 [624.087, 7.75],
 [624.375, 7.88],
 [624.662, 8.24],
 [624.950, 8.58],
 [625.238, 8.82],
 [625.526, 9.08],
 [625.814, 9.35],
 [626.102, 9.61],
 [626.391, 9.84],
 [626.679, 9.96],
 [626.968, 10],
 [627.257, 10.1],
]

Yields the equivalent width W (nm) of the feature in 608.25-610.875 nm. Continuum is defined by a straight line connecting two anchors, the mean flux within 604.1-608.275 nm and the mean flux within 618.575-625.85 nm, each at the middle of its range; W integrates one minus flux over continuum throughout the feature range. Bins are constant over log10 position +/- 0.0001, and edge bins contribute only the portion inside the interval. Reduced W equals -0.31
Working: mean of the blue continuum 13.5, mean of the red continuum 8.44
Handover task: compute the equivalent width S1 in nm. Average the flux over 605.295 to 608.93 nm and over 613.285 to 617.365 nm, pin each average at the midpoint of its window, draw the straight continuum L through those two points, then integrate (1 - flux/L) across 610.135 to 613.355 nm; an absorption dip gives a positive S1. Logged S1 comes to -0.206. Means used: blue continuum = 13.7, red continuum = 12.5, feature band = 13.8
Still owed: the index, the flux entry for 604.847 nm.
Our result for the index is 13.5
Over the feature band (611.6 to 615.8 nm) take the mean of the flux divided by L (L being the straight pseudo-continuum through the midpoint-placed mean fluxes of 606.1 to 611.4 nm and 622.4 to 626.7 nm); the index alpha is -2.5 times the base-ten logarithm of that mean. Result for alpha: -0.17 mag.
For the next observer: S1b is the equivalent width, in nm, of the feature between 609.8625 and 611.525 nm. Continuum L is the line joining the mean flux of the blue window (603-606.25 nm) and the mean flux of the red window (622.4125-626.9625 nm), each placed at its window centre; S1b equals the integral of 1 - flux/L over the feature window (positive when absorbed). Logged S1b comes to -0.30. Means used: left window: 13.1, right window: 8.53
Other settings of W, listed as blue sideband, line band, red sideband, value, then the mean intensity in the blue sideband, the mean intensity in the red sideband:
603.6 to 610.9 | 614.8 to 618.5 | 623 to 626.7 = 0.10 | 13.6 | 8.59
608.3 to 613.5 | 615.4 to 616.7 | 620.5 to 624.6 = 0.11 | 14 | 8.12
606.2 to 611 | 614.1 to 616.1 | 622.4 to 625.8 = -0.38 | 13.8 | 8.1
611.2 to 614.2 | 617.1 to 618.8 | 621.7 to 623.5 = 0.15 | 14.2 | 7.65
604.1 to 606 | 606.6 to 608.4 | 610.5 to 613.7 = -0.02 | 13.4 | 14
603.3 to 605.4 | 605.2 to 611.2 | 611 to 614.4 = -0.10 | 13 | 14.3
